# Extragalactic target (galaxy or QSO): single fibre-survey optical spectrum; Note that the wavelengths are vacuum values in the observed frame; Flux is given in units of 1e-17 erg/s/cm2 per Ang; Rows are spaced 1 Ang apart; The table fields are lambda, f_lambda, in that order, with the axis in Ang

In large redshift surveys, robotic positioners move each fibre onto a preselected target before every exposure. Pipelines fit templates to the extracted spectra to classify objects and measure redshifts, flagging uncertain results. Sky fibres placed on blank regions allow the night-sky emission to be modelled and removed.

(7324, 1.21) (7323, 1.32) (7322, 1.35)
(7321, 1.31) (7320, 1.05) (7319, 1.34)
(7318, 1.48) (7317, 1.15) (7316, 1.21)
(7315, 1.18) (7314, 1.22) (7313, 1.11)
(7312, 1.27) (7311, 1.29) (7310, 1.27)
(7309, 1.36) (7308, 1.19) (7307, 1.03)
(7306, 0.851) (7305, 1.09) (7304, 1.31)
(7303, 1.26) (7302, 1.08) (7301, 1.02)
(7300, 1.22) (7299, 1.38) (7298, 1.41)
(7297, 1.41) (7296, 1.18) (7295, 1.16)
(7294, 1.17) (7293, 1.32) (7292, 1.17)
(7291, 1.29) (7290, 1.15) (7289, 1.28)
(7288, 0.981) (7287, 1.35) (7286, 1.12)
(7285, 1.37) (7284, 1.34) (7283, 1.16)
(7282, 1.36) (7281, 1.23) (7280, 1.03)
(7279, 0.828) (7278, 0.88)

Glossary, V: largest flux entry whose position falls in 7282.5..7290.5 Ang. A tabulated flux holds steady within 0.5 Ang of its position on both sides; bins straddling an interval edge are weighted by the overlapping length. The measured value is 1.37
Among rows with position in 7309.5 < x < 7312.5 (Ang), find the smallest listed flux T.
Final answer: 1.27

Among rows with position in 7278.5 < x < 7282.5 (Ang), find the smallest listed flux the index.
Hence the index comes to 0.828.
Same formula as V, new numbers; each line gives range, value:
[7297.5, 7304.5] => 1.41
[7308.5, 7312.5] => 1.36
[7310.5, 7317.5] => 1.29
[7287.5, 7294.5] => 1.32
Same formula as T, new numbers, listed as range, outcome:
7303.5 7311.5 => 0.851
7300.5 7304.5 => 1.02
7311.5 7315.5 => 1.11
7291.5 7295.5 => 1.16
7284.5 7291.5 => 0.981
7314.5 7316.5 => 1.18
